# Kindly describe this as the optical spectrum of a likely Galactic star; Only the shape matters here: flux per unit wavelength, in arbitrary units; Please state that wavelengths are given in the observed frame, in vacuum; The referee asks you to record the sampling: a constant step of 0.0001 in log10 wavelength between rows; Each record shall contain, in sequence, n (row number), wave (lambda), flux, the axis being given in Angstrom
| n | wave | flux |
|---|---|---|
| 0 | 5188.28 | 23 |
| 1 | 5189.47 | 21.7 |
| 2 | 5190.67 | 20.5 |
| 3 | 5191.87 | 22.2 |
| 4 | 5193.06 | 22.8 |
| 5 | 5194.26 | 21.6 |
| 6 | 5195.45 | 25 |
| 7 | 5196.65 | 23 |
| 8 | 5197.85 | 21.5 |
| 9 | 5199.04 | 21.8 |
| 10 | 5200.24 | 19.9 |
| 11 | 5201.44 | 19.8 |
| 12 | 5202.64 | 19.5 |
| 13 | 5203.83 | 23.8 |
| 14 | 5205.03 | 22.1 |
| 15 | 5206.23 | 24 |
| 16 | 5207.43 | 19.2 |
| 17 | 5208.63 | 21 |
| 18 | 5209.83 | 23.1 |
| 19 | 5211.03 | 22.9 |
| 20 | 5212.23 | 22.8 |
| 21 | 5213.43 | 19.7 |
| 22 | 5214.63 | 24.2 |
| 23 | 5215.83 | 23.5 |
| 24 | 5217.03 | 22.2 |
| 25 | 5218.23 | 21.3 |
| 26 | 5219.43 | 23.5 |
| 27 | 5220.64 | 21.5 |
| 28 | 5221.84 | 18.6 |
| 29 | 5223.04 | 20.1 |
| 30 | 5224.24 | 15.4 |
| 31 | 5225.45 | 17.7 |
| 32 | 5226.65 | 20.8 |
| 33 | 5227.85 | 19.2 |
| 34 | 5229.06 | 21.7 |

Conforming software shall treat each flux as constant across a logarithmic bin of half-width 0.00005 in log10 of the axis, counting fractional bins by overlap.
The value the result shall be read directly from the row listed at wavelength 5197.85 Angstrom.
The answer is 21.5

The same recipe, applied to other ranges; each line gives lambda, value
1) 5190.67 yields 20.5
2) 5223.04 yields 20.1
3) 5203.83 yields 23.8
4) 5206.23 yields 24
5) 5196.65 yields 23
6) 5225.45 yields 17.7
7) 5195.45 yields 25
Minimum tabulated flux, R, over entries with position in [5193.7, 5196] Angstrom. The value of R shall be 21.6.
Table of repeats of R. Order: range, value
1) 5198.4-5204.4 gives 19.5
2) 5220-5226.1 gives 15.4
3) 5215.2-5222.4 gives 18.6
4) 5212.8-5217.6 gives 19.7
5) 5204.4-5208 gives 19.2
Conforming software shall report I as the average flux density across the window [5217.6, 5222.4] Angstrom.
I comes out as 21.2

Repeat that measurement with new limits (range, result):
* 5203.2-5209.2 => 22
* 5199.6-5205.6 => 21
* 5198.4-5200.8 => 20.9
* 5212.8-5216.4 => 22.5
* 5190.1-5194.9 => 21.8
